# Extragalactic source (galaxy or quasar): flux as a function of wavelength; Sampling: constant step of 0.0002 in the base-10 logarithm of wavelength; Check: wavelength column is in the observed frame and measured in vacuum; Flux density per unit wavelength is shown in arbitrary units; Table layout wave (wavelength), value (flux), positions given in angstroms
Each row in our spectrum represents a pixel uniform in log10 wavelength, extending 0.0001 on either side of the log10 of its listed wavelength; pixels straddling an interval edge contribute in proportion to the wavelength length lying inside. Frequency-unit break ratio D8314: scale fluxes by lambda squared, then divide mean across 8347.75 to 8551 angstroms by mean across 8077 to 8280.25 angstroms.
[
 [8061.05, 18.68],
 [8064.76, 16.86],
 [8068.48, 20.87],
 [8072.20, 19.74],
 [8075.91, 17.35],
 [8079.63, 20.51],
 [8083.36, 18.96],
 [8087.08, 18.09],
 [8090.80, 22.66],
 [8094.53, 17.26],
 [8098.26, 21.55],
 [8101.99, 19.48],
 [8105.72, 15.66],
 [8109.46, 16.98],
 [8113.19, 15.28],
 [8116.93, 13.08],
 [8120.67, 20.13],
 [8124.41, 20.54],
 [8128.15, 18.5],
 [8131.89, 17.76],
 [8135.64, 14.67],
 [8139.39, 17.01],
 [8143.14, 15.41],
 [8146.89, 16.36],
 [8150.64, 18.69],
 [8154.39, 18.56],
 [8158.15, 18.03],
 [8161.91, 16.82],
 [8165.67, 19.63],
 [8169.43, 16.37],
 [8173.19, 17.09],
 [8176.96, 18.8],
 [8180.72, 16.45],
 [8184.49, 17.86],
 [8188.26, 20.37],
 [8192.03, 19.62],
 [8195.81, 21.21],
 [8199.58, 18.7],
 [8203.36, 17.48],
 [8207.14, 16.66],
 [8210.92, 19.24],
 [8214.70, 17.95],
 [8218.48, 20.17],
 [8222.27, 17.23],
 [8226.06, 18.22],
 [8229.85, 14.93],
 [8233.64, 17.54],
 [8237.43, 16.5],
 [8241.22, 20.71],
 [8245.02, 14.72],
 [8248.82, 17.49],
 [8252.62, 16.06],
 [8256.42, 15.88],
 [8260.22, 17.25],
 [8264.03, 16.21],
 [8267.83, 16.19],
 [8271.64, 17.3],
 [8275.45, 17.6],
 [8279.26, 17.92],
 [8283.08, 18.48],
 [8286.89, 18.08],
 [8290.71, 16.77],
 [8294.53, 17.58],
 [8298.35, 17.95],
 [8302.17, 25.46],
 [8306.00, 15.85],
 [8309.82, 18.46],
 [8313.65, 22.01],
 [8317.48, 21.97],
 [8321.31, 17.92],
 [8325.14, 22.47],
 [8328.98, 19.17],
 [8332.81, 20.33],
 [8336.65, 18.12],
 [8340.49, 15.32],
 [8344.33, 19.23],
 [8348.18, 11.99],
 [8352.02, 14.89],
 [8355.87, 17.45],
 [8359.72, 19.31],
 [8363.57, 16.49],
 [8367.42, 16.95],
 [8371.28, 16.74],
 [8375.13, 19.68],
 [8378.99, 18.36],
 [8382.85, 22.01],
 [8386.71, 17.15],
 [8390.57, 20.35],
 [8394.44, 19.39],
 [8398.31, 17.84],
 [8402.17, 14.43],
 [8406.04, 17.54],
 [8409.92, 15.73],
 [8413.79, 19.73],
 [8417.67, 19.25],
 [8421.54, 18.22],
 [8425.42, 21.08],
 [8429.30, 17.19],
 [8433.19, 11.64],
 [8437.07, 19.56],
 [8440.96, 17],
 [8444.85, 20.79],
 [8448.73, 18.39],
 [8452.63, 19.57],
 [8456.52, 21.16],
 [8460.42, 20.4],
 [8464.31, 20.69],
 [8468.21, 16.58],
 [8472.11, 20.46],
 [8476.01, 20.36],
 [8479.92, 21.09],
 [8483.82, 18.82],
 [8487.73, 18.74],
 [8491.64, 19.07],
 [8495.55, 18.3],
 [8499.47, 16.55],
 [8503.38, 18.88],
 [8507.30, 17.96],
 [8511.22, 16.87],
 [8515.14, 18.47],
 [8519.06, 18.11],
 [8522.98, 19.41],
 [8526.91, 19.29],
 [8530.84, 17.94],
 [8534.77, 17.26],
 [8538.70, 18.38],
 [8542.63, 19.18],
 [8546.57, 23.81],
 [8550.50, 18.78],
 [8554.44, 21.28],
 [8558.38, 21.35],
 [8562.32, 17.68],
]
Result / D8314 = 1.11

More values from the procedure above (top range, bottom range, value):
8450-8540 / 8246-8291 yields 1.17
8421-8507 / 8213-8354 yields 1.10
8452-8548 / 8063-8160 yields 1.16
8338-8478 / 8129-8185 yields 1.11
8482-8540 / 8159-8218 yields 1.08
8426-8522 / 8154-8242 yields 1.10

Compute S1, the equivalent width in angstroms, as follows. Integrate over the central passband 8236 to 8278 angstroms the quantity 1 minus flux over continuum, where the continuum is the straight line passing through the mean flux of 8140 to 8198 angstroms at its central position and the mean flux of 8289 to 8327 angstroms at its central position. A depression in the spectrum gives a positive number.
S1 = 4.7 angstroms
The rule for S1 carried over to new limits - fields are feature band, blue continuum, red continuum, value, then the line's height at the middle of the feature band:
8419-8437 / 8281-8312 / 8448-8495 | 1.8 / 19.4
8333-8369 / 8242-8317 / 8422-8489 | 3.0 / 18.3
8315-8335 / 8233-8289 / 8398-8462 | -3.2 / 17.6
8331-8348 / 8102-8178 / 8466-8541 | 0.4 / 18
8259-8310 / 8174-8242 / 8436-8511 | 1.6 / 18.5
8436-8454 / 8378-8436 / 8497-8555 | -0.8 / 18.2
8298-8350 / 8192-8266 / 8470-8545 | -3.1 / 18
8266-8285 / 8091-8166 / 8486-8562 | 0.6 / 18.1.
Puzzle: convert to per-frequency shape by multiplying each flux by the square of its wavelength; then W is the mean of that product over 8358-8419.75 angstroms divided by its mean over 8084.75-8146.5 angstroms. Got 1.10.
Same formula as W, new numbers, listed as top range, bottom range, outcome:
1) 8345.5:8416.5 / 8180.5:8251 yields 1.01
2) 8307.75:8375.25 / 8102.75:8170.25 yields 1.11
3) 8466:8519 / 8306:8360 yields 1.05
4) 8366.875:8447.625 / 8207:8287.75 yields 1.08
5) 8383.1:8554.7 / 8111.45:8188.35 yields 1.16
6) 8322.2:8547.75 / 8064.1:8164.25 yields 1.11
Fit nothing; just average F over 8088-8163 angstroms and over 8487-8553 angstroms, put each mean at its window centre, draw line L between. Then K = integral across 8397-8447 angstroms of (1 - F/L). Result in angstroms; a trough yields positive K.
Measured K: 2.0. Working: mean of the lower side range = 17.7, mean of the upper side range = 18.7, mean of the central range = 17.7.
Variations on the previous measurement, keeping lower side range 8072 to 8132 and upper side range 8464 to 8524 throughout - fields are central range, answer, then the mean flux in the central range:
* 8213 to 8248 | 1.84 angstroms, 17.5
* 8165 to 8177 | 0.52 angstroms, 17.7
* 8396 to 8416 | 1.63 angstroms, 17.1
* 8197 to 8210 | 0.40 angstroms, 17.9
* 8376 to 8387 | -0.53 angstroms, 19.5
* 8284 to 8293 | 0.49 angstroms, 17.5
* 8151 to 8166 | 0.25 angstroms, 18.2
